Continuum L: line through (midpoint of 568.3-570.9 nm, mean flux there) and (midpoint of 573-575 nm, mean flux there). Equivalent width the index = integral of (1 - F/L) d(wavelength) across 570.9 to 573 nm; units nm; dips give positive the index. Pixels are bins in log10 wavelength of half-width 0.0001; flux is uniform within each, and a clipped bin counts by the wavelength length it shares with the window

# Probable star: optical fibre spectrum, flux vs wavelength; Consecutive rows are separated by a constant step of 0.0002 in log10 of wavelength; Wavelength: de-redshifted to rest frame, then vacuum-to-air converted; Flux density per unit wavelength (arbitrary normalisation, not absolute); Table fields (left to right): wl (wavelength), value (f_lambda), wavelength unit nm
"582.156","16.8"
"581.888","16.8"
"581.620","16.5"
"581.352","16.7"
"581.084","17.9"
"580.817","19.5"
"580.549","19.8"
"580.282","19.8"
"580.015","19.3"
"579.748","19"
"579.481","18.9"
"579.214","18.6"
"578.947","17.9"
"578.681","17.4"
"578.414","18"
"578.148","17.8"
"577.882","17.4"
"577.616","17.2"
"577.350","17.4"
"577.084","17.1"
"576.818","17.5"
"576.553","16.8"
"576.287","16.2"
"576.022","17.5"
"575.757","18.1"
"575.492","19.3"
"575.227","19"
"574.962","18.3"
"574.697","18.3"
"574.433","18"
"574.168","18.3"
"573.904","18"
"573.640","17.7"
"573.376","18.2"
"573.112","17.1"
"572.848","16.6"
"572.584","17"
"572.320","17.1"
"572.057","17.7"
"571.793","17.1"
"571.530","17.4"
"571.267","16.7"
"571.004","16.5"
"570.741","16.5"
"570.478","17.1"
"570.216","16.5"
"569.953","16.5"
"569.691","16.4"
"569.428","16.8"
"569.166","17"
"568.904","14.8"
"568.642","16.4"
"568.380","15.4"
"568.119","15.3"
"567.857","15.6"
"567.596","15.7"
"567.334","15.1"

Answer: 0.02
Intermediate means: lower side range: 16.4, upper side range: 18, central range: 17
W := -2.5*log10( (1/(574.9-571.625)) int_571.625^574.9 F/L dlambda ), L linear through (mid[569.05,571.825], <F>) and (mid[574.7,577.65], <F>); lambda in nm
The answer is -0.02 mag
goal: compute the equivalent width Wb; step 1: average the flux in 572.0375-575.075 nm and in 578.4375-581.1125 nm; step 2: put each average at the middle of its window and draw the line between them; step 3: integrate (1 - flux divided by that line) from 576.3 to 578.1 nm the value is 0.11 nm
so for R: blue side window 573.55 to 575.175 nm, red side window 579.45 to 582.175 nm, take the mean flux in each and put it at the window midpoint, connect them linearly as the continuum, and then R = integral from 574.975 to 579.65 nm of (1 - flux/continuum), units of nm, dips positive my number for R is 0.11 nm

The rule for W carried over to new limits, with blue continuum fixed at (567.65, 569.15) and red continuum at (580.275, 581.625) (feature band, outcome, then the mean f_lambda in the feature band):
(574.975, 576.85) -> -0.03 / 17.8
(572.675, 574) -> -0.05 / 17.5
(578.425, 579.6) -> -0.01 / 18.2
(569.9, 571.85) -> -0.04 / 16.8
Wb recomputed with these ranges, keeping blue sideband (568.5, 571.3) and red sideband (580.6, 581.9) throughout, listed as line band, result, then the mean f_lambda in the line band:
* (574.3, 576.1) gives -0.14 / 18.4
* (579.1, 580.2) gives -0.09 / 19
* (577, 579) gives -0.02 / 17.5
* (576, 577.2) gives 0.01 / 17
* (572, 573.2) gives -0.02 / 17.1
